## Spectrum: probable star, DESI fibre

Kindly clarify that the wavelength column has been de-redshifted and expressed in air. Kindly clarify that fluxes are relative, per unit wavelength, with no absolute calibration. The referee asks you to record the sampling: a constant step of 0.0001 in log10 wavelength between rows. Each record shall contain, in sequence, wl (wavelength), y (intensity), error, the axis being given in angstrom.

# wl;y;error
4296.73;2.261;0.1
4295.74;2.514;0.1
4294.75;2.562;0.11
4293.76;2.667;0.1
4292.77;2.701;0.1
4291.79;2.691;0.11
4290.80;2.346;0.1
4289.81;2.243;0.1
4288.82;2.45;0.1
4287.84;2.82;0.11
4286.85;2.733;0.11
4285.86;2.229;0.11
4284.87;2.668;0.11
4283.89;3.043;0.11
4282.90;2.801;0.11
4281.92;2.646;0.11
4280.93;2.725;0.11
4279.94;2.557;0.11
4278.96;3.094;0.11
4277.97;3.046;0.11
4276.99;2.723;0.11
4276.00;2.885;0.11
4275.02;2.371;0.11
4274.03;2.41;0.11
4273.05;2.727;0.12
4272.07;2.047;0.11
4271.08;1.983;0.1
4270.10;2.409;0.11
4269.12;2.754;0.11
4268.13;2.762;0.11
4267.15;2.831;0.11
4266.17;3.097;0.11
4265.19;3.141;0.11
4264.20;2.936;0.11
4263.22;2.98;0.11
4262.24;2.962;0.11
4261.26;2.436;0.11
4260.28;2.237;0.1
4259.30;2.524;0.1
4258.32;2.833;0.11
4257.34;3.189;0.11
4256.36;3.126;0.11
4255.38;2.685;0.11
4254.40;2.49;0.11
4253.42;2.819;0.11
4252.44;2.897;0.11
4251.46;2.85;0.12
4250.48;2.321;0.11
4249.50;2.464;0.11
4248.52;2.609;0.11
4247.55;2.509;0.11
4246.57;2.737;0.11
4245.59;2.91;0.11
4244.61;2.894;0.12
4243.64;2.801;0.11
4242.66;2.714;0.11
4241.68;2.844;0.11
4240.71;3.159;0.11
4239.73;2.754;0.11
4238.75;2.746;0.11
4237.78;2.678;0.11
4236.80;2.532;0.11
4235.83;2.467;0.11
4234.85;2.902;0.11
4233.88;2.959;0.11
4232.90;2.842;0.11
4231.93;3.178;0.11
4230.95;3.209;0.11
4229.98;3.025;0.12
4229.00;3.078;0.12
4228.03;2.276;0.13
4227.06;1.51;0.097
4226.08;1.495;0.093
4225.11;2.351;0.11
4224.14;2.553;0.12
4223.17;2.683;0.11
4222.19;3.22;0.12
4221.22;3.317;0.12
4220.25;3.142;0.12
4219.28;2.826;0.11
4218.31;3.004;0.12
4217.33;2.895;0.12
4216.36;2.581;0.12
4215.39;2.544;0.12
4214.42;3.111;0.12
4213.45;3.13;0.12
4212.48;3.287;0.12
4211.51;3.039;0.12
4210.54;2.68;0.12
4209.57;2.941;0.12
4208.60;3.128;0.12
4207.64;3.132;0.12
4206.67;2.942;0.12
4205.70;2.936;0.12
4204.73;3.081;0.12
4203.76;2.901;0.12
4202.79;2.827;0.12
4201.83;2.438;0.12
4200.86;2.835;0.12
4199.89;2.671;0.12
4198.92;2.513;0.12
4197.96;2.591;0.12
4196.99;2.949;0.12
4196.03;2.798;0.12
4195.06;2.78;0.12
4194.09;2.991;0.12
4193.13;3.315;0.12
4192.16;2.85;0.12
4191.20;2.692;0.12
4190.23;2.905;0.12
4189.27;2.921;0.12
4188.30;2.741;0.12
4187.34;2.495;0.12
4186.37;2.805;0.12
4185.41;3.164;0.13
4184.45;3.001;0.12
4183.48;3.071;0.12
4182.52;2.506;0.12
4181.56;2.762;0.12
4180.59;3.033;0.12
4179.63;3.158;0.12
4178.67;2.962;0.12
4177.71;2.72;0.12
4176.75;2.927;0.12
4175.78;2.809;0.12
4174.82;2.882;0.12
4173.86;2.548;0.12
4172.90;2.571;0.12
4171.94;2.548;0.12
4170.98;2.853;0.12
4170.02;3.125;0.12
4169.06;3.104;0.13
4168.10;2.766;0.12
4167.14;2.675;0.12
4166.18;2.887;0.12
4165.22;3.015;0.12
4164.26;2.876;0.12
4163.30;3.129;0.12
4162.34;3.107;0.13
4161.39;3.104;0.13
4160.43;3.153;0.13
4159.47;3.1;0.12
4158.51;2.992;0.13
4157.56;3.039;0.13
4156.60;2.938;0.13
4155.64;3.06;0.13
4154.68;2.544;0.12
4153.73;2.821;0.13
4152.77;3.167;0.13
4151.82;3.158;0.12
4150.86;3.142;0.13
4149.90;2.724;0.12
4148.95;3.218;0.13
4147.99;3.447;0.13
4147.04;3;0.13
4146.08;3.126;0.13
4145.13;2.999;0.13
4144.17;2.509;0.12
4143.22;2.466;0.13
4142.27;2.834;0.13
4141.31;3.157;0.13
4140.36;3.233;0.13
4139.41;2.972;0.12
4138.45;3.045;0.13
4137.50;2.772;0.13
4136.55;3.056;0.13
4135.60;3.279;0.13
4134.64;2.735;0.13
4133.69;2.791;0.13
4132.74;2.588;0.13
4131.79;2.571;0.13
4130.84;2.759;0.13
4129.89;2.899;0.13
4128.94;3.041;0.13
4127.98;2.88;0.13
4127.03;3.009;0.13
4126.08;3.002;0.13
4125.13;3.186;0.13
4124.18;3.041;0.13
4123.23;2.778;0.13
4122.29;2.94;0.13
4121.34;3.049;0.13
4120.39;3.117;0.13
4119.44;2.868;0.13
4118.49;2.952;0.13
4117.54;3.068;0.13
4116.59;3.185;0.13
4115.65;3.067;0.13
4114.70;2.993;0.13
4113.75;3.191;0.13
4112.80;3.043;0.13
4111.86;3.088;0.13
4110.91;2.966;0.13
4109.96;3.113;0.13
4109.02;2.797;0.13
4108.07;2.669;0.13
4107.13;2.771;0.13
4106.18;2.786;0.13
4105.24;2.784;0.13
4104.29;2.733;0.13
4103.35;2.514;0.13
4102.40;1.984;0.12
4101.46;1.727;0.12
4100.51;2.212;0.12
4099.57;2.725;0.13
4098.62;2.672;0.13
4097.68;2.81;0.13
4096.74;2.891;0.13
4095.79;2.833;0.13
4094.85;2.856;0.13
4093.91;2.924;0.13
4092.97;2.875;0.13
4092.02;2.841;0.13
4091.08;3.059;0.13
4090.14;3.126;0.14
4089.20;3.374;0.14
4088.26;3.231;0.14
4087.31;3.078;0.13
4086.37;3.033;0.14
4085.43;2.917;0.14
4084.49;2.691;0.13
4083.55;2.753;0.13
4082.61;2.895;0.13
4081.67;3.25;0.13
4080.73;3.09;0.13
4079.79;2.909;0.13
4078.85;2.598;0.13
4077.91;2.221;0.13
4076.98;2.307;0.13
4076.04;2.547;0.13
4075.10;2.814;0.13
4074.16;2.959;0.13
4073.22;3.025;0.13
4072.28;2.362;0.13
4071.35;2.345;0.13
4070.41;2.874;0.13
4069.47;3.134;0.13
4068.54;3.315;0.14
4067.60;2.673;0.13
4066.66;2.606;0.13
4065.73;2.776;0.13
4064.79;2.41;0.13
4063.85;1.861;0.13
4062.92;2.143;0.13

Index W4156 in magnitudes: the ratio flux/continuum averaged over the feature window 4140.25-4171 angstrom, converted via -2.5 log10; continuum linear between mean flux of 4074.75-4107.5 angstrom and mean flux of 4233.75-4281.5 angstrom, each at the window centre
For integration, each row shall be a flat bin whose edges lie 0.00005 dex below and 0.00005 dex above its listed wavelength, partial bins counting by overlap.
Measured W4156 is -0.09 mag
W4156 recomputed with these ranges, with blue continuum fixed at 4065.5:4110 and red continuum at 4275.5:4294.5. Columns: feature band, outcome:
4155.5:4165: -0.114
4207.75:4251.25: -0.026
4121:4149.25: -0.072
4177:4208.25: -0.051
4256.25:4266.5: -0.059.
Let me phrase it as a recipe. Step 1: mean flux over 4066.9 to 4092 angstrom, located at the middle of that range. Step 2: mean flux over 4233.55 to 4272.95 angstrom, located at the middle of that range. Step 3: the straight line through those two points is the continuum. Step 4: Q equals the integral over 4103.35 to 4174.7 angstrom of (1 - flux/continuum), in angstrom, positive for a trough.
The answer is -3.1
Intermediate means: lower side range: 2.87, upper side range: 2.72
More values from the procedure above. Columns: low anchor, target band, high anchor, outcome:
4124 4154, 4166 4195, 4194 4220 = 0.47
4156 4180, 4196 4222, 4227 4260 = -0.63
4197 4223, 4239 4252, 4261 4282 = 0.27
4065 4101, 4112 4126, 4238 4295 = -1.16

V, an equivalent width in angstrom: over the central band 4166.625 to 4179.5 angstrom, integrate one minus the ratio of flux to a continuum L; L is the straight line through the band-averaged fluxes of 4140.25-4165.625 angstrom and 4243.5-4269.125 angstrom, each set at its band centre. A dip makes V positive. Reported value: 0.6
